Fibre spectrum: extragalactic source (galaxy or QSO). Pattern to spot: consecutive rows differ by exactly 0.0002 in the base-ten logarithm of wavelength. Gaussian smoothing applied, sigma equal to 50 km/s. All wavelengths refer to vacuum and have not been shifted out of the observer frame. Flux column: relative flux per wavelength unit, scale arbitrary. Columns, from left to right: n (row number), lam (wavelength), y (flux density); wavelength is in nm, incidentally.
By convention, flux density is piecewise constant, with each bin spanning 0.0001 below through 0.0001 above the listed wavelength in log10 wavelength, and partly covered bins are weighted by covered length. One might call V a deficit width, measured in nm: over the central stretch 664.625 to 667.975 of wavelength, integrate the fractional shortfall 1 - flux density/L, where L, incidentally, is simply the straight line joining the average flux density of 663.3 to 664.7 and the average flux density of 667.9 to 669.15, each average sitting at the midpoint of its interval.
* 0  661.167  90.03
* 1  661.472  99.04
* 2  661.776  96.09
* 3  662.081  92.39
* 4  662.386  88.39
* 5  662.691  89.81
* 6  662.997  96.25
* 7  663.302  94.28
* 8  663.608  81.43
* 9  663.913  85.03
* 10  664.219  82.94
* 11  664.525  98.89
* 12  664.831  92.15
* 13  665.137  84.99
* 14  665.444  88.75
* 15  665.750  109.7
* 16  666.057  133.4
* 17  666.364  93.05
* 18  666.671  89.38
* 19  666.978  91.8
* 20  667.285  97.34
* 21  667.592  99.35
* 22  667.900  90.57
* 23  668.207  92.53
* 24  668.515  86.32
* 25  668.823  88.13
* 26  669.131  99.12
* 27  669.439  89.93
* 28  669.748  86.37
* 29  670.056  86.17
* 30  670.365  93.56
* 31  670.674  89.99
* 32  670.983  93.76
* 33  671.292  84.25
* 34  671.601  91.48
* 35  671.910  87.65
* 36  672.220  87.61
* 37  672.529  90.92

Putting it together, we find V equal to -0.31 nm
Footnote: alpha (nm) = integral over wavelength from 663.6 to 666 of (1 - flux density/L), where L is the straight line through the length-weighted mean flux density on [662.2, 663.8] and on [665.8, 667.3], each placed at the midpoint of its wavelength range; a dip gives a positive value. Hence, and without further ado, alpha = 0.08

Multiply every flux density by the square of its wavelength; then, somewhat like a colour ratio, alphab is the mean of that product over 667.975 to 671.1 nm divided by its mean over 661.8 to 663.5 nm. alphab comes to 1.00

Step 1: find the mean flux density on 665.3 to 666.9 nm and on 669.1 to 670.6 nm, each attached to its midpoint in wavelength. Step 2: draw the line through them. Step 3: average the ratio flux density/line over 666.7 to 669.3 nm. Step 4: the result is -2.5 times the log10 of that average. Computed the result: 0.04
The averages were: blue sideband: 102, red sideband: 90.3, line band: 93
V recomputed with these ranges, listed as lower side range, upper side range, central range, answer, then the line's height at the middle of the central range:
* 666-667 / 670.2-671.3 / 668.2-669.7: 0.07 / 95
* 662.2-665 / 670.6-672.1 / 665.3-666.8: -0.22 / 89.7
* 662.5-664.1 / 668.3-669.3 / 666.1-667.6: -0.10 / 90.5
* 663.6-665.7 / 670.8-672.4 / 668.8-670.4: -0.03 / 89.1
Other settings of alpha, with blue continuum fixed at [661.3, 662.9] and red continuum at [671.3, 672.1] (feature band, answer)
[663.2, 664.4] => 0.08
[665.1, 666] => -0.08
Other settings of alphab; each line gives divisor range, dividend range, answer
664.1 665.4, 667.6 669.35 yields 1.04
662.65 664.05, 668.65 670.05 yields 1.03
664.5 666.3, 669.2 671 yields 0.90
